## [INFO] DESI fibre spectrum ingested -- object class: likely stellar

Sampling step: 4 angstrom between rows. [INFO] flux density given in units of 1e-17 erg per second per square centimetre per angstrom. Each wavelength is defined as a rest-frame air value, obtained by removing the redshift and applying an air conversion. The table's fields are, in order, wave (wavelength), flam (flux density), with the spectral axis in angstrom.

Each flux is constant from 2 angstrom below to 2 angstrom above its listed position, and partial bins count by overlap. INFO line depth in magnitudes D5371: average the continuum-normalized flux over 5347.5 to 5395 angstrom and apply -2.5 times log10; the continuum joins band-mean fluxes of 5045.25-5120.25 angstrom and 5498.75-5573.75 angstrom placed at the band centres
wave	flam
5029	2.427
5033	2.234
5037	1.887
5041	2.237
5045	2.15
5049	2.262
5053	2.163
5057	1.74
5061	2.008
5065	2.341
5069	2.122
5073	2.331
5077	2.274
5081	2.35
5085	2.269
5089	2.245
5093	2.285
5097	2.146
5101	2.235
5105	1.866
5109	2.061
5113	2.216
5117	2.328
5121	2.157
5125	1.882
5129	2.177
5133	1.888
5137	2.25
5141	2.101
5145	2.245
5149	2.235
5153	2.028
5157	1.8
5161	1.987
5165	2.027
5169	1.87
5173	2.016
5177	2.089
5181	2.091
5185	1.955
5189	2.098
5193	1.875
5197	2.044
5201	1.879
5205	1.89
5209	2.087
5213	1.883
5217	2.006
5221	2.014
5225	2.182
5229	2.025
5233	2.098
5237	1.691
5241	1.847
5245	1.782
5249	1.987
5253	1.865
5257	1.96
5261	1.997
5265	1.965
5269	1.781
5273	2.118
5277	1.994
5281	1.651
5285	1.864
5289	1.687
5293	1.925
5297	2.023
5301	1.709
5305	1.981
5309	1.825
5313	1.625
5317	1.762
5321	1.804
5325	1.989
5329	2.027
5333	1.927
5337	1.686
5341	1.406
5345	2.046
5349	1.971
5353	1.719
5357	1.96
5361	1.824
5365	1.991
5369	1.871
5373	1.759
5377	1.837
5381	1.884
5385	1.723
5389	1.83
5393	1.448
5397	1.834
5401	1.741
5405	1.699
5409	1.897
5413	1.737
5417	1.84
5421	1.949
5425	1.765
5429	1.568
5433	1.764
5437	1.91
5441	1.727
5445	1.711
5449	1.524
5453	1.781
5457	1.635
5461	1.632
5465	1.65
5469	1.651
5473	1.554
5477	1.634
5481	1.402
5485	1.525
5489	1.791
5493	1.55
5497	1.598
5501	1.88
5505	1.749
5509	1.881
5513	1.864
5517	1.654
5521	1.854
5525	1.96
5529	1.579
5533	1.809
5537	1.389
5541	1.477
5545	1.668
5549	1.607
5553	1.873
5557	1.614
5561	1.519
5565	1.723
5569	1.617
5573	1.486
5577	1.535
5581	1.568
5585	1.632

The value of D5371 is 0.03 mag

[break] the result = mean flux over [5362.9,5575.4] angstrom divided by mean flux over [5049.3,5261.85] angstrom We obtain 0.8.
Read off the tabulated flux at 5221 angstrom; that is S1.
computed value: 2.014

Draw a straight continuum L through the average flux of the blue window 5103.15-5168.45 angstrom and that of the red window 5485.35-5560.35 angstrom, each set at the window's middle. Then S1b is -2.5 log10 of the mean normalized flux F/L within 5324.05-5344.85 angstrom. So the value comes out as 0.038 mag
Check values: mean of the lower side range 2.07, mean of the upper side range 1.7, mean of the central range 1.82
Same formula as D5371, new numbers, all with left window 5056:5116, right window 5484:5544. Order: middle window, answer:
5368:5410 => 0.04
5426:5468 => 0.06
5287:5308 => 0.05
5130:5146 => 0.00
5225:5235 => -0.04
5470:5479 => 0.10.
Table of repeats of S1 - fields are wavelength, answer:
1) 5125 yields 1.882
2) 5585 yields 1.632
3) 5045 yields 2.15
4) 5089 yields 2.245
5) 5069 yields 2.122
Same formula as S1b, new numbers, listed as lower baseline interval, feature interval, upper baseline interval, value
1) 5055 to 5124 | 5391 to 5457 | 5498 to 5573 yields 0.05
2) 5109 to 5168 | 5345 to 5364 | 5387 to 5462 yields -0.04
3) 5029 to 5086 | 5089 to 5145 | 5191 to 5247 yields -0.02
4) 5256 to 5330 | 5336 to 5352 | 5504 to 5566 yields 0.04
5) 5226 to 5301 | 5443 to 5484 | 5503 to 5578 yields 0.08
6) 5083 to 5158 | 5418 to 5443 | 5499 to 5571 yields 0.02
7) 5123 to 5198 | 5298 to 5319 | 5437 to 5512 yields 0.04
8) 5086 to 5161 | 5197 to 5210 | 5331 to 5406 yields 0.03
